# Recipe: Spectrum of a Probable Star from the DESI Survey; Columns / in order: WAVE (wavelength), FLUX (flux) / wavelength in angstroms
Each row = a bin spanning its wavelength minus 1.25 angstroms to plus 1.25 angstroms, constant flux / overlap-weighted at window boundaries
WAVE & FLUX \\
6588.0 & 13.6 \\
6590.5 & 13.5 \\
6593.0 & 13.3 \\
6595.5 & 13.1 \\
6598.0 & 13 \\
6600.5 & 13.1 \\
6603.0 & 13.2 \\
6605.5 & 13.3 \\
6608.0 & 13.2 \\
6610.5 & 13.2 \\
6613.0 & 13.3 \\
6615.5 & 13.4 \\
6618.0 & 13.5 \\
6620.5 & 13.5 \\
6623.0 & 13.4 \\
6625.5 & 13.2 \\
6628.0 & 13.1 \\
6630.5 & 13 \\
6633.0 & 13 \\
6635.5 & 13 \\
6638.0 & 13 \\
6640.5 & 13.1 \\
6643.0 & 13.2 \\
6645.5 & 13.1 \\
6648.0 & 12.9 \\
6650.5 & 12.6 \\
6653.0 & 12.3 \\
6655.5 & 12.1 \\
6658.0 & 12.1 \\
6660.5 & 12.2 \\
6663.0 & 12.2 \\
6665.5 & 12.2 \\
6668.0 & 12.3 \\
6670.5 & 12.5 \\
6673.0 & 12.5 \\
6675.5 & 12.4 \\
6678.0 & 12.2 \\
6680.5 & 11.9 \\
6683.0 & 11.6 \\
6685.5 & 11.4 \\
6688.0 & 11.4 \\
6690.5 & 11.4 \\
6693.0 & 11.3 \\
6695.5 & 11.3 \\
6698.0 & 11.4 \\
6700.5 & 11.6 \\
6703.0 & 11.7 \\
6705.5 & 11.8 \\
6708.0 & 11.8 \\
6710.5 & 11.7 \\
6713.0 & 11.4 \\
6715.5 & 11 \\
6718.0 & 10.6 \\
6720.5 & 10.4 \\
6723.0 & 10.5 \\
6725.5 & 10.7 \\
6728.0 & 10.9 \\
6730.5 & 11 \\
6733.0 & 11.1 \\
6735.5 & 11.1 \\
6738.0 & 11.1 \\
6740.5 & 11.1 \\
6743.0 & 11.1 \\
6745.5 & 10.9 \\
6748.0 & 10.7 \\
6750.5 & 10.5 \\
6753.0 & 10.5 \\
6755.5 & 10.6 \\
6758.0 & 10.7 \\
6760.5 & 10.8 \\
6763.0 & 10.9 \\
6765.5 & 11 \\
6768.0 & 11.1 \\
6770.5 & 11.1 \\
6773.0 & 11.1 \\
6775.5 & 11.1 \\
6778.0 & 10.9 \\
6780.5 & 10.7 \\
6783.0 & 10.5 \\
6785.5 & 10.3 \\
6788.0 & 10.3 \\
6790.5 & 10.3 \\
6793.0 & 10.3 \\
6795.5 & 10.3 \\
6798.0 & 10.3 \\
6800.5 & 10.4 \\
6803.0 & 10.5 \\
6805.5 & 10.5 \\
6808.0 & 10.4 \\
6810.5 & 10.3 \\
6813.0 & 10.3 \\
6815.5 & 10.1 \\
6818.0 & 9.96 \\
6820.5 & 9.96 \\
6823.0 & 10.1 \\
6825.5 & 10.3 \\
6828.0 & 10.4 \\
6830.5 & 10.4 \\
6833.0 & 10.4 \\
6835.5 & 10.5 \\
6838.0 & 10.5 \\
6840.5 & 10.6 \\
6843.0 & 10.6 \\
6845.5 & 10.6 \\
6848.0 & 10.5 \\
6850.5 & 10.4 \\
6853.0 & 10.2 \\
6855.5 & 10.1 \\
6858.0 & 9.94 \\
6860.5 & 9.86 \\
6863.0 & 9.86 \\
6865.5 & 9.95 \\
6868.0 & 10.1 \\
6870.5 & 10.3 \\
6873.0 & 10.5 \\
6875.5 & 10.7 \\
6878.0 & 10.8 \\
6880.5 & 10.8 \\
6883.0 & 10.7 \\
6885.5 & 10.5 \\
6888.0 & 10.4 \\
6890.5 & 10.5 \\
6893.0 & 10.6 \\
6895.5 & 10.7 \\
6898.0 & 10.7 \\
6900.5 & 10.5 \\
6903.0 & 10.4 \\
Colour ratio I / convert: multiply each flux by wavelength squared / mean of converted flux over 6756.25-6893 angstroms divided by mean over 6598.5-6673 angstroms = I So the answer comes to 0.86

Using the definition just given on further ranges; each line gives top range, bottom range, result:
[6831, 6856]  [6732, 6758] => 0.99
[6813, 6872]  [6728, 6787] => 0.97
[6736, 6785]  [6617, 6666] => 0.88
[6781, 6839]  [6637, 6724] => 0.90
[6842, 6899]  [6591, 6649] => 0.85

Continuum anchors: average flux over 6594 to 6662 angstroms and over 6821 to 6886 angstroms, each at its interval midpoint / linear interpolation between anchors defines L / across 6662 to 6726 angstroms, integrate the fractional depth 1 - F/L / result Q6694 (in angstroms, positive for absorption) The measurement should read 3.4 angstroms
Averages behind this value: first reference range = 13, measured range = 11.6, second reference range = 10.4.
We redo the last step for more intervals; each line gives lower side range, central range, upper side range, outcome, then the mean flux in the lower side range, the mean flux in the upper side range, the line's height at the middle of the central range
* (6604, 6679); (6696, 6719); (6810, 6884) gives 1.1 angstroms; 12.8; 10.3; 12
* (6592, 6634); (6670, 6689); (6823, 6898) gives 0.8 angstroms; 13.2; 10.4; 12.5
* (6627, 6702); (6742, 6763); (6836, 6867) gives 1.1 angstroms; 12.3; 10.3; 11.3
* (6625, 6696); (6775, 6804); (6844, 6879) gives 1.4 angstroms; 12.4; 10.3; 11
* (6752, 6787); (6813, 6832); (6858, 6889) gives 0.7 angstroms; 10.8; 10.4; 10.6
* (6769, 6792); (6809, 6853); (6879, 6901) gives 1.3 angstroms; 10.7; 10.6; 10.7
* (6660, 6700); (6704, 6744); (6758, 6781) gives 1.2 angstroms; 11.9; 11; 11.4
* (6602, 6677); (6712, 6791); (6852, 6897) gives 5.8 angstroms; 12.9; 10.4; 11.7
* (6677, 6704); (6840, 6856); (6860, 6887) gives 0.2 angstroms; 11.6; 10.4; 10.5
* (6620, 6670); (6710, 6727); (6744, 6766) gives 0.8 angstroms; 12.8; 10.7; 11.4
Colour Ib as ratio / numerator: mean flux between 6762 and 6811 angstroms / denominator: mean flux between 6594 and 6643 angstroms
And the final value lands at 0.81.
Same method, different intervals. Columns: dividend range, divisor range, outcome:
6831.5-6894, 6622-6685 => 0.83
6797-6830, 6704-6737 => 0.93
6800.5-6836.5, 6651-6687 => 0.85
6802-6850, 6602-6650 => 0.79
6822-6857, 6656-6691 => 0.86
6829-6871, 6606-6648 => 0.78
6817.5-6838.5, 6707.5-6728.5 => 0.94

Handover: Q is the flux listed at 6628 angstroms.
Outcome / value 13.1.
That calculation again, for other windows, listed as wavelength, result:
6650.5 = 12.6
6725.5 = 10.7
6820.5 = 9.96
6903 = 10.4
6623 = 13.4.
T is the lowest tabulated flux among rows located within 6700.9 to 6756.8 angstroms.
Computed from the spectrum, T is 10.4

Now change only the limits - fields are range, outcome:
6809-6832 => 9.96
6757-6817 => 10.1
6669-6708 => 11.3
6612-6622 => 13.3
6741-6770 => 10.5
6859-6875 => 9.86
